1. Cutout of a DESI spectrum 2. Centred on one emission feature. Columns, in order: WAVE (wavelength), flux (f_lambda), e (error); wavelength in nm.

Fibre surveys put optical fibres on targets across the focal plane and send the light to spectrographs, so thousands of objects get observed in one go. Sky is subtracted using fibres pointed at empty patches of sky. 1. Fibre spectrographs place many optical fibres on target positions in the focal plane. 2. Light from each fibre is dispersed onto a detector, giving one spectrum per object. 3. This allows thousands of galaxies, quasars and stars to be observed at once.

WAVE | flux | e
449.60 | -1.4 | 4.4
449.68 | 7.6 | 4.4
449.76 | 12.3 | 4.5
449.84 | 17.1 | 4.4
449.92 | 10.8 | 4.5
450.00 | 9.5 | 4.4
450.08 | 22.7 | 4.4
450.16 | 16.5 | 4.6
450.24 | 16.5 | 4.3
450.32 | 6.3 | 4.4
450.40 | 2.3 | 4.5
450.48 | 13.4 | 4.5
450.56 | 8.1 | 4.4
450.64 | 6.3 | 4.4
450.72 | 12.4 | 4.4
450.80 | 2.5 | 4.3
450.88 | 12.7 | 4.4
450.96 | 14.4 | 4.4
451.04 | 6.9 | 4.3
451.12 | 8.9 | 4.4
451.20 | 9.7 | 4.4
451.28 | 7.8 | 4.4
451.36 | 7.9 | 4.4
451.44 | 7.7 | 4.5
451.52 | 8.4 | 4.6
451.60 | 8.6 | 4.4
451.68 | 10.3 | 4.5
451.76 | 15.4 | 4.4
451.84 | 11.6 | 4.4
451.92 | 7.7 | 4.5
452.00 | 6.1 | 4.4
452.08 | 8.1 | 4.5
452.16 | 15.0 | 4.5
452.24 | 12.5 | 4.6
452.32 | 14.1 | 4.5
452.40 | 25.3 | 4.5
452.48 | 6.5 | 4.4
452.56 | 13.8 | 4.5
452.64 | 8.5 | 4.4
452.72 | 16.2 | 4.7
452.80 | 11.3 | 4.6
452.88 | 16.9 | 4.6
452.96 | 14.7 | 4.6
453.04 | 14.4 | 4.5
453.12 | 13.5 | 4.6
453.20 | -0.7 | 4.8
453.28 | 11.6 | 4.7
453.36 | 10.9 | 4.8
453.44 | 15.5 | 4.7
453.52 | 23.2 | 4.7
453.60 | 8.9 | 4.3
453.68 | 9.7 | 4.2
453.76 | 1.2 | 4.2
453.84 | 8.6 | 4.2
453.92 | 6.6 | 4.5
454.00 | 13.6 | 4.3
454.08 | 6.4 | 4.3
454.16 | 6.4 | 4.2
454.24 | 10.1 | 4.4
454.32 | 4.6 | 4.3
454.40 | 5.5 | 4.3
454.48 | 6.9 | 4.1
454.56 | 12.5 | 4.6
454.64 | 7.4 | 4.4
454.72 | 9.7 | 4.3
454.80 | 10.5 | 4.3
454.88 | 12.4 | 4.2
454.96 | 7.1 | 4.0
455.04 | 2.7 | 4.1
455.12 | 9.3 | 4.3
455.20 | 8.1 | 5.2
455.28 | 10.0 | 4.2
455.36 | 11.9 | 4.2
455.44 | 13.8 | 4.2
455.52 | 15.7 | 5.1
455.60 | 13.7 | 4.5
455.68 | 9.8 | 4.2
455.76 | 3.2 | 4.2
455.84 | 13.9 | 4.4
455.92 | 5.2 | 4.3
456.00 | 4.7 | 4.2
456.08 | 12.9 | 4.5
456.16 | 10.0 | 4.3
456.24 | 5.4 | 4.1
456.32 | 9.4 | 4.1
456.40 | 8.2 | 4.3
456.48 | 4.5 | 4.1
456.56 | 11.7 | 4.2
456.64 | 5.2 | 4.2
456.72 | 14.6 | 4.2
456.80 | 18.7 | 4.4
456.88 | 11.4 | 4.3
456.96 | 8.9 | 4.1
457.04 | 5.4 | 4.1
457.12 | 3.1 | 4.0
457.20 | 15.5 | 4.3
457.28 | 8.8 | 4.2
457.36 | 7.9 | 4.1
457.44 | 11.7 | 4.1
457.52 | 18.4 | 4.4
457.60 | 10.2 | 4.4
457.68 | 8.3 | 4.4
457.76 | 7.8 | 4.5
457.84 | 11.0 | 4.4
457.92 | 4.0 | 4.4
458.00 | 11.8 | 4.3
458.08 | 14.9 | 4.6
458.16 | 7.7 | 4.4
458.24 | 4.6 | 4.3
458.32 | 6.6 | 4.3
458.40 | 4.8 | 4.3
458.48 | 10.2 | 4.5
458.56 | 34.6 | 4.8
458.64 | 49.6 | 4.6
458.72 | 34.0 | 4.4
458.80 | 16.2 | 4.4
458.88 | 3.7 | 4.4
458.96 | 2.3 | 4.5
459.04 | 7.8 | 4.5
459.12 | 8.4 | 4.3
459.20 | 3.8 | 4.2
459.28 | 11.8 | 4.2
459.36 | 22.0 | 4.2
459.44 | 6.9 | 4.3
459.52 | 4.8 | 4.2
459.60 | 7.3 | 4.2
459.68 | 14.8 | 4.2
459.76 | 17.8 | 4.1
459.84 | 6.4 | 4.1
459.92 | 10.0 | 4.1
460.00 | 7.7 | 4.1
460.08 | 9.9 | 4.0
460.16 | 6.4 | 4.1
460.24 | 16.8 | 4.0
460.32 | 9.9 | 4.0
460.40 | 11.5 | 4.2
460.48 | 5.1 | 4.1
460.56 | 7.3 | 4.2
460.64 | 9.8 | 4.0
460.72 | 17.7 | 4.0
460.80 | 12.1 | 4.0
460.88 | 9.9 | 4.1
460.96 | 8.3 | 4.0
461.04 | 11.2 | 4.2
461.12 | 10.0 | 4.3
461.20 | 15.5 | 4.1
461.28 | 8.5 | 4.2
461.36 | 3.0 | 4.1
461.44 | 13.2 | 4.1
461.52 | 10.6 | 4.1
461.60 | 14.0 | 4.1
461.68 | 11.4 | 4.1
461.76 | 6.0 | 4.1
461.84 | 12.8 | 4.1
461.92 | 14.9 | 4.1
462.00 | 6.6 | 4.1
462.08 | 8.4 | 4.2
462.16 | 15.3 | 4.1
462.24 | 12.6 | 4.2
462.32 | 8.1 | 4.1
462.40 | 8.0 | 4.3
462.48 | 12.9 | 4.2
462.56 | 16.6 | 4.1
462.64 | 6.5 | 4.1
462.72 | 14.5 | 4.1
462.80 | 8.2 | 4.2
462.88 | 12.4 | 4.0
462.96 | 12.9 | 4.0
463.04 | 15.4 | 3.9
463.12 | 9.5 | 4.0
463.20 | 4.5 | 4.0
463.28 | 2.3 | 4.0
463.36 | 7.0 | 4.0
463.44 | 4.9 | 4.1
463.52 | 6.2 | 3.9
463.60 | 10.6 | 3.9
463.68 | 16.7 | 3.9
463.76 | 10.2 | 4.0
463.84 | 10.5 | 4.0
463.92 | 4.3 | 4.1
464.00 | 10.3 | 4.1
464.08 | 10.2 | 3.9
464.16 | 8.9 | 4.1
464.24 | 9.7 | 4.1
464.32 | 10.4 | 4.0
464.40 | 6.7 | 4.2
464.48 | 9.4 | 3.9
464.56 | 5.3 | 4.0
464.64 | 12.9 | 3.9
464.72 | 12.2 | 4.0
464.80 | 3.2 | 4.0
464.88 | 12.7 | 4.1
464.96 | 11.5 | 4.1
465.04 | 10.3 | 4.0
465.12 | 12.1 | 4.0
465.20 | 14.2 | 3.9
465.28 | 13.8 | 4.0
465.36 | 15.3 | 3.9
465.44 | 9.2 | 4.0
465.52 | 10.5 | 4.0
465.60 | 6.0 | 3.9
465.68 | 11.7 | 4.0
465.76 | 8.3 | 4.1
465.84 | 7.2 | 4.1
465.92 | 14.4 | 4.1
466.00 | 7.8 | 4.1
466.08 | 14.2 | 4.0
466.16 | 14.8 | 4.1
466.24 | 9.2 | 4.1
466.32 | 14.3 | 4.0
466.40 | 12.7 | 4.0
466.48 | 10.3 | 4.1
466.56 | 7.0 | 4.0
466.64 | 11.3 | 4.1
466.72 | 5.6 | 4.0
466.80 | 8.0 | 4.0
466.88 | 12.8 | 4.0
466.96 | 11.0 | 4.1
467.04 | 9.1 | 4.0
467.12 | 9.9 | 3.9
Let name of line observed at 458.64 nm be H-gamma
